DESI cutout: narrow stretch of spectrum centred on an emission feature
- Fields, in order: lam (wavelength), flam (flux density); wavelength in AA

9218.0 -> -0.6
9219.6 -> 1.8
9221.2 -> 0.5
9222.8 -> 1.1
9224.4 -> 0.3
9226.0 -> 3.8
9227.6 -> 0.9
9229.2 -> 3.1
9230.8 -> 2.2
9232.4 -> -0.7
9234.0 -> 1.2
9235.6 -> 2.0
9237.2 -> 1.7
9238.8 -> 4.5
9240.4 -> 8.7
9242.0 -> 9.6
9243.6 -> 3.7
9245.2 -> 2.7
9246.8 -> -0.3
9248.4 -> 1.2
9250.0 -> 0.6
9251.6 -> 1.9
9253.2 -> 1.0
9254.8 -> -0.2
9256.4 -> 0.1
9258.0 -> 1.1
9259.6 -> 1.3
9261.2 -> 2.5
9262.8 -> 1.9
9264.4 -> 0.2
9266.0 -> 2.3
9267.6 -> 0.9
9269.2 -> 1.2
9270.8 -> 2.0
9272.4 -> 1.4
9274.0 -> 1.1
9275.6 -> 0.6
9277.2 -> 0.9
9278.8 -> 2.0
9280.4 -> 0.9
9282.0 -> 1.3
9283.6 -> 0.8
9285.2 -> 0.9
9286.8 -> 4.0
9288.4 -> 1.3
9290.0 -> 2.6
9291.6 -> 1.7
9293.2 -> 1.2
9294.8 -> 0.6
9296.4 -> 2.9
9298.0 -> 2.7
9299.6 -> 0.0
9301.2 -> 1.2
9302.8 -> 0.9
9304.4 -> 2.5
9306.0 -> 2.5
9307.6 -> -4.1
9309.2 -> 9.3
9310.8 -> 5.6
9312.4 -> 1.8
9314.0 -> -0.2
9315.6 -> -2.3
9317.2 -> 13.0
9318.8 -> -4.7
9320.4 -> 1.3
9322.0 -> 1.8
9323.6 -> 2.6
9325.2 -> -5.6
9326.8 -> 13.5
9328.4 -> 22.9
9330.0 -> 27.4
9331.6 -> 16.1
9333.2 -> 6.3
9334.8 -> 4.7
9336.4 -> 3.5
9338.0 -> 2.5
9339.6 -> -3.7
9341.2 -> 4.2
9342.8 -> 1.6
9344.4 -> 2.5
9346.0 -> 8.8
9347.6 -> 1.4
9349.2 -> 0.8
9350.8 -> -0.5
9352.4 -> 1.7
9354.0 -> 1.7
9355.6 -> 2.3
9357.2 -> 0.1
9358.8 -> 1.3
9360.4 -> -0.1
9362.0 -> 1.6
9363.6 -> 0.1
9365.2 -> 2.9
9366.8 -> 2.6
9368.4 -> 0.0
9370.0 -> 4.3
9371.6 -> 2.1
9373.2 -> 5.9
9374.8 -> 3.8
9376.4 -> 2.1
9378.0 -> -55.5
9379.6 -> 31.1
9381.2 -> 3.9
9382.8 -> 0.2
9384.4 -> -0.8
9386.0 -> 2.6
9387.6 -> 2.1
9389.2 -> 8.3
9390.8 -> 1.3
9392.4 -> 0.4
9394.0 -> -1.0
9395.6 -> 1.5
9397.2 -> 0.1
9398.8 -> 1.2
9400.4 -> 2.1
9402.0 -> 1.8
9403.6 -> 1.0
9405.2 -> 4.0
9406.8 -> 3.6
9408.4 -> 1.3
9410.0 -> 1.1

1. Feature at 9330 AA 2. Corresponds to [O III] 5007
